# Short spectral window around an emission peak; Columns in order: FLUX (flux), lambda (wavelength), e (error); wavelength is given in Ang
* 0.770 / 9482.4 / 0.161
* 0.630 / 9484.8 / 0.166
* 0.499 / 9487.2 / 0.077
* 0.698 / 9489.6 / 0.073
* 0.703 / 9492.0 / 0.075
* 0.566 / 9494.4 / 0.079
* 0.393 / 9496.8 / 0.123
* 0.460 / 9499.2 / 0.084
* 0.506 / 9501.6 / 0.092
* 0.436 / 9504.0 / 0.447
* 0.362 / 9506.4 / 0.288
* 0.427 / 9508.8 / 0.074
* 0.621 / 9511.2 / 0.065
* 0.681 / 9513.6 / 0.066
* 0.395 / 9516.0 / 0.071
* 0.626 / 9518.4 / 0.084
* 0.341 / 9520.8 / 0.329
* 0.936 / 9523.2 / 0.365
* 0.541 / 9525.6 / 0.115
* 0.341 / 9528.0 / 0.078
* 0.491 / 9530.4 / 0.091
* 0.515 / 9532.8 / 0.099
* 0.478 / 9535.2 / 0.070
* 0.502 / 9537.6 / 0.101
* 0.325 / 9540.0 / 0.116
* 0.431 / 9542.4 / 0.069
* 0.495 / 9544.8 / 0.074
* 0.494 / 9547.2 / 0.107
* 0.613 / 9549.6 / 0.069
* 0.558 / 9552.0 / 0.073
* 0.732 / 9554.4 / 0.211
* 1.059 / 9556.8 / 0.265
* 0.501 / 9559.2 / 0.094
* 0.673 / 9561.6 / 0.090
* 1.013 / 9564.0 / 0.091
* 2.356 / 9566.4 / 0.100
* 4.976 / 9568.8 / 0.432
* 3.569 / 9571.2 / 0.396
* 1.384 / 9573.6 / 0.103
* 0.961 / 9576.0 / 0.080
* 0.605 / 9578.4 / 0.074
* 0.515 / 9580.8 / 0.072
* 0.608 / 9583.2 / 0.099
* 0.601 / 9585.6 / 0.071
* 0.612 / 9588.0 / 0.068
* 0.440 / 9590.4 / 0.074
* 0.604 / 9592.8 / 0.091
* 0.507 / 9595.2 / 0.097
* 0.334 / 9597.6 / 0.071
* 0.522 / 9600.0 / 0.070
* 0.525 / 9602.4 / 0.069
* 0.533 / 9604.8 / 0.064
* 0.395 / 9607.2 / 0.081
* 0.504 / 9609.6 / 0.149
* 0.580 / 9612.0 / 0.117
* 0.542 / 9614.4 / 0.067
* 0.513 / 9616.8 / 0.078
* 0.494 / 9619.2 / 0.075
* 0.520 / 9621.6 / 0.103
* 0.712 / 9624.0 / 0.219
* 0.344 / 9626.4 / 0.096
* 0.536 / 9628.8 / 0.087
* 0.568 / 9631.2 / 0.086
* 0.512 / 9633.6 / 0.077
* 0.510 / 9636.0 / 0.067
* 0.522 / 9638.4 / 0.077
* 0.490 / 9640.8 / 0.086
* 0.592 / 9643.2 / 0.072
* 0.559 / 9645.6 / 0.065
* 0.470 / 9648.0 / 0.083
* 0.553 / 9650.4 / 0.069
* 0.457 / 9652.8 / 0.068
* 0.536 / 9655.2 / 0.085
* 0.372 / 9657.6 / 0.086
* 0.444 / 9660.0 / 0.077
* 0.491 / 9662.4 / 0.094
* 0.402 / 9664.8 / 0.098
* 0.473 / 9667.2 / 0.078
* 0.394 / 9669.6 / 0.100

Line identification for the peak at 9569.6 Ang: [O III] 5007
